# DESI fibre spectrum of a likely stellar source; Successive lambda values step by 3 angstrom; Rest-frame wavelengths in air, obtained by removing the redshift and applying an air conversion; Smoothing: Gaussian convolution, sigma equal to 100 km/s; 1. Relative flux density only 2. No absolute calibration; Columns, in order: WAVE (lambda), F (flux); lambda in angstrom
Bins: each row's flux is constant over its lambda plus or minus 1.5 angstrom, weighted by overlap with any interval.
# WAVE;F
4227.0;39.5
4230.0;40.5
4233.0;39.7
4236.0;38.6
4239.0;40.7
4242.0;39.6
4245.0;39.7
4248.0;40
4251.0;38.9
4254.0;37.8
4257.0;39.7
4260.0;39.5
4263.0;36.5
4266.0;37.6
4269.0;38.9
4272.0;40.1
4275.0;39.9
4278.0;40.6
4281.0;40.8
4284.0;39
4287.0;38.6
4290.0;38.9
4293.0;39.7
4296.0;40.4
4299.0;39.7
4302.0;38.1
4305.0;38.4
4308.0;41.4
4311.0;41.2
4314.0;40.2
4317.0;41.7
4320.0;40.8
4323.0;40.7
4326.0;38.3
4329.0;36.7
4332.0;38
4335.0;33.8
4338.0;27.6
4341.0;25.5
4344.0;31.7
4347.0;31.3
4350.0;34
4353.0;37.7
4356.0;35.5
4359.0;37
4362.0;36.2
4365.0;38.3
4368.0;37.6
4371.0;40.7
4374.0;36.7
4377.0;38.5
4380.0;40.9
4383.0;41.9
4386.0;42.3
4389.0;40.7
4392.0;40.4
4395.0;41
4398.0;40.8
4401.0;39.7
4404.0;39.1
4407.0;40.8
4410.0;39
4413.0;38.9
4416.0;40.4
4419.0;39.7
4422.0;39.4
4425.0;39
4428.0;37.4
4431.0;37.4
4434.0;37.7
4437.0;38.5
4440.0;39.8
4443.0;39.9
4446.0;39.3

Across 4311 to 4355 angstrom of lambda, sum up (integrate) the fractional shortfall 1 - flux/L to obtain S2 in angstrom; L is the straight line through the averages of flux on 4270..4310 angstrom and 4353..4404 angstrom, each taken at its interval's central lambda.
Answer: 4.1 angstrom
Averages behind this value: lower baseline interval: 39.7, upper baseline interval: 39.2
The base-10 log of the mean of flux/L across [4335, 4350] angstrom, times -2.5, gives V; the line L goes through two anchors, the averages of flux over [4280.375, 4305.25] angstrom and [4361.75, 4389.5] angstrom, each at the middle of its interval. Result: 0.30 mag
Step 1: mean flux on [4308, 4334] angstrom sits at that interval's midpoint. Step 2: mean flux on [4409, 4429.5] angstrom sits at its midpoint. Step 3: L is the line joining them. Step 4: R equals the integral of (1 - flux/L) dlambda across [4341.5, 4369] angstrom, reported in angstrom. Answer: 3.07 angstrom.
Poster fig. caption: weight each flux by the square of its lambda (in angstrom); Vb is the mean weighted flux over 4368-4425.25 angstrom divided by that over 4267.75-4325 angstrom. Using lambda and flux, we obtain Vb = 1.0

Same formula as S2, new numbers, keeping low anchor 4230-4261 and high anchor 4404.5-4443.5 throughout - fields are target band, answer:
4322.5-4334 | 0.37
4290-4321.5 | -0.62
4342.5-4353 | 1.64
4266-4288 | -0.10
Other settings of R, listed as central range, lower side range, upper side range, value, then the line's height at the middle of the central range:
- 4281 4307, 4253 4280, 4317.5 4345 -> -1.3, 37.3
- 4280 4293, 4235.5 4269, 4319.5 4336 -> -0.3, 38.5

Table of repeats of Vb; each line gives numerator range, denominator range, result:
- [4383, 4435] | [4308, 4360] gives 1.14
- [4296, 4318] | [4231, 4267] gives 1.05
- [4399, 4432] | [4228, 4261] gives 1.07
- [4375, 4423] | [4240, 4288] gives 1.09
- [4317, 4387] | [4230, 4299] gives 0.97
